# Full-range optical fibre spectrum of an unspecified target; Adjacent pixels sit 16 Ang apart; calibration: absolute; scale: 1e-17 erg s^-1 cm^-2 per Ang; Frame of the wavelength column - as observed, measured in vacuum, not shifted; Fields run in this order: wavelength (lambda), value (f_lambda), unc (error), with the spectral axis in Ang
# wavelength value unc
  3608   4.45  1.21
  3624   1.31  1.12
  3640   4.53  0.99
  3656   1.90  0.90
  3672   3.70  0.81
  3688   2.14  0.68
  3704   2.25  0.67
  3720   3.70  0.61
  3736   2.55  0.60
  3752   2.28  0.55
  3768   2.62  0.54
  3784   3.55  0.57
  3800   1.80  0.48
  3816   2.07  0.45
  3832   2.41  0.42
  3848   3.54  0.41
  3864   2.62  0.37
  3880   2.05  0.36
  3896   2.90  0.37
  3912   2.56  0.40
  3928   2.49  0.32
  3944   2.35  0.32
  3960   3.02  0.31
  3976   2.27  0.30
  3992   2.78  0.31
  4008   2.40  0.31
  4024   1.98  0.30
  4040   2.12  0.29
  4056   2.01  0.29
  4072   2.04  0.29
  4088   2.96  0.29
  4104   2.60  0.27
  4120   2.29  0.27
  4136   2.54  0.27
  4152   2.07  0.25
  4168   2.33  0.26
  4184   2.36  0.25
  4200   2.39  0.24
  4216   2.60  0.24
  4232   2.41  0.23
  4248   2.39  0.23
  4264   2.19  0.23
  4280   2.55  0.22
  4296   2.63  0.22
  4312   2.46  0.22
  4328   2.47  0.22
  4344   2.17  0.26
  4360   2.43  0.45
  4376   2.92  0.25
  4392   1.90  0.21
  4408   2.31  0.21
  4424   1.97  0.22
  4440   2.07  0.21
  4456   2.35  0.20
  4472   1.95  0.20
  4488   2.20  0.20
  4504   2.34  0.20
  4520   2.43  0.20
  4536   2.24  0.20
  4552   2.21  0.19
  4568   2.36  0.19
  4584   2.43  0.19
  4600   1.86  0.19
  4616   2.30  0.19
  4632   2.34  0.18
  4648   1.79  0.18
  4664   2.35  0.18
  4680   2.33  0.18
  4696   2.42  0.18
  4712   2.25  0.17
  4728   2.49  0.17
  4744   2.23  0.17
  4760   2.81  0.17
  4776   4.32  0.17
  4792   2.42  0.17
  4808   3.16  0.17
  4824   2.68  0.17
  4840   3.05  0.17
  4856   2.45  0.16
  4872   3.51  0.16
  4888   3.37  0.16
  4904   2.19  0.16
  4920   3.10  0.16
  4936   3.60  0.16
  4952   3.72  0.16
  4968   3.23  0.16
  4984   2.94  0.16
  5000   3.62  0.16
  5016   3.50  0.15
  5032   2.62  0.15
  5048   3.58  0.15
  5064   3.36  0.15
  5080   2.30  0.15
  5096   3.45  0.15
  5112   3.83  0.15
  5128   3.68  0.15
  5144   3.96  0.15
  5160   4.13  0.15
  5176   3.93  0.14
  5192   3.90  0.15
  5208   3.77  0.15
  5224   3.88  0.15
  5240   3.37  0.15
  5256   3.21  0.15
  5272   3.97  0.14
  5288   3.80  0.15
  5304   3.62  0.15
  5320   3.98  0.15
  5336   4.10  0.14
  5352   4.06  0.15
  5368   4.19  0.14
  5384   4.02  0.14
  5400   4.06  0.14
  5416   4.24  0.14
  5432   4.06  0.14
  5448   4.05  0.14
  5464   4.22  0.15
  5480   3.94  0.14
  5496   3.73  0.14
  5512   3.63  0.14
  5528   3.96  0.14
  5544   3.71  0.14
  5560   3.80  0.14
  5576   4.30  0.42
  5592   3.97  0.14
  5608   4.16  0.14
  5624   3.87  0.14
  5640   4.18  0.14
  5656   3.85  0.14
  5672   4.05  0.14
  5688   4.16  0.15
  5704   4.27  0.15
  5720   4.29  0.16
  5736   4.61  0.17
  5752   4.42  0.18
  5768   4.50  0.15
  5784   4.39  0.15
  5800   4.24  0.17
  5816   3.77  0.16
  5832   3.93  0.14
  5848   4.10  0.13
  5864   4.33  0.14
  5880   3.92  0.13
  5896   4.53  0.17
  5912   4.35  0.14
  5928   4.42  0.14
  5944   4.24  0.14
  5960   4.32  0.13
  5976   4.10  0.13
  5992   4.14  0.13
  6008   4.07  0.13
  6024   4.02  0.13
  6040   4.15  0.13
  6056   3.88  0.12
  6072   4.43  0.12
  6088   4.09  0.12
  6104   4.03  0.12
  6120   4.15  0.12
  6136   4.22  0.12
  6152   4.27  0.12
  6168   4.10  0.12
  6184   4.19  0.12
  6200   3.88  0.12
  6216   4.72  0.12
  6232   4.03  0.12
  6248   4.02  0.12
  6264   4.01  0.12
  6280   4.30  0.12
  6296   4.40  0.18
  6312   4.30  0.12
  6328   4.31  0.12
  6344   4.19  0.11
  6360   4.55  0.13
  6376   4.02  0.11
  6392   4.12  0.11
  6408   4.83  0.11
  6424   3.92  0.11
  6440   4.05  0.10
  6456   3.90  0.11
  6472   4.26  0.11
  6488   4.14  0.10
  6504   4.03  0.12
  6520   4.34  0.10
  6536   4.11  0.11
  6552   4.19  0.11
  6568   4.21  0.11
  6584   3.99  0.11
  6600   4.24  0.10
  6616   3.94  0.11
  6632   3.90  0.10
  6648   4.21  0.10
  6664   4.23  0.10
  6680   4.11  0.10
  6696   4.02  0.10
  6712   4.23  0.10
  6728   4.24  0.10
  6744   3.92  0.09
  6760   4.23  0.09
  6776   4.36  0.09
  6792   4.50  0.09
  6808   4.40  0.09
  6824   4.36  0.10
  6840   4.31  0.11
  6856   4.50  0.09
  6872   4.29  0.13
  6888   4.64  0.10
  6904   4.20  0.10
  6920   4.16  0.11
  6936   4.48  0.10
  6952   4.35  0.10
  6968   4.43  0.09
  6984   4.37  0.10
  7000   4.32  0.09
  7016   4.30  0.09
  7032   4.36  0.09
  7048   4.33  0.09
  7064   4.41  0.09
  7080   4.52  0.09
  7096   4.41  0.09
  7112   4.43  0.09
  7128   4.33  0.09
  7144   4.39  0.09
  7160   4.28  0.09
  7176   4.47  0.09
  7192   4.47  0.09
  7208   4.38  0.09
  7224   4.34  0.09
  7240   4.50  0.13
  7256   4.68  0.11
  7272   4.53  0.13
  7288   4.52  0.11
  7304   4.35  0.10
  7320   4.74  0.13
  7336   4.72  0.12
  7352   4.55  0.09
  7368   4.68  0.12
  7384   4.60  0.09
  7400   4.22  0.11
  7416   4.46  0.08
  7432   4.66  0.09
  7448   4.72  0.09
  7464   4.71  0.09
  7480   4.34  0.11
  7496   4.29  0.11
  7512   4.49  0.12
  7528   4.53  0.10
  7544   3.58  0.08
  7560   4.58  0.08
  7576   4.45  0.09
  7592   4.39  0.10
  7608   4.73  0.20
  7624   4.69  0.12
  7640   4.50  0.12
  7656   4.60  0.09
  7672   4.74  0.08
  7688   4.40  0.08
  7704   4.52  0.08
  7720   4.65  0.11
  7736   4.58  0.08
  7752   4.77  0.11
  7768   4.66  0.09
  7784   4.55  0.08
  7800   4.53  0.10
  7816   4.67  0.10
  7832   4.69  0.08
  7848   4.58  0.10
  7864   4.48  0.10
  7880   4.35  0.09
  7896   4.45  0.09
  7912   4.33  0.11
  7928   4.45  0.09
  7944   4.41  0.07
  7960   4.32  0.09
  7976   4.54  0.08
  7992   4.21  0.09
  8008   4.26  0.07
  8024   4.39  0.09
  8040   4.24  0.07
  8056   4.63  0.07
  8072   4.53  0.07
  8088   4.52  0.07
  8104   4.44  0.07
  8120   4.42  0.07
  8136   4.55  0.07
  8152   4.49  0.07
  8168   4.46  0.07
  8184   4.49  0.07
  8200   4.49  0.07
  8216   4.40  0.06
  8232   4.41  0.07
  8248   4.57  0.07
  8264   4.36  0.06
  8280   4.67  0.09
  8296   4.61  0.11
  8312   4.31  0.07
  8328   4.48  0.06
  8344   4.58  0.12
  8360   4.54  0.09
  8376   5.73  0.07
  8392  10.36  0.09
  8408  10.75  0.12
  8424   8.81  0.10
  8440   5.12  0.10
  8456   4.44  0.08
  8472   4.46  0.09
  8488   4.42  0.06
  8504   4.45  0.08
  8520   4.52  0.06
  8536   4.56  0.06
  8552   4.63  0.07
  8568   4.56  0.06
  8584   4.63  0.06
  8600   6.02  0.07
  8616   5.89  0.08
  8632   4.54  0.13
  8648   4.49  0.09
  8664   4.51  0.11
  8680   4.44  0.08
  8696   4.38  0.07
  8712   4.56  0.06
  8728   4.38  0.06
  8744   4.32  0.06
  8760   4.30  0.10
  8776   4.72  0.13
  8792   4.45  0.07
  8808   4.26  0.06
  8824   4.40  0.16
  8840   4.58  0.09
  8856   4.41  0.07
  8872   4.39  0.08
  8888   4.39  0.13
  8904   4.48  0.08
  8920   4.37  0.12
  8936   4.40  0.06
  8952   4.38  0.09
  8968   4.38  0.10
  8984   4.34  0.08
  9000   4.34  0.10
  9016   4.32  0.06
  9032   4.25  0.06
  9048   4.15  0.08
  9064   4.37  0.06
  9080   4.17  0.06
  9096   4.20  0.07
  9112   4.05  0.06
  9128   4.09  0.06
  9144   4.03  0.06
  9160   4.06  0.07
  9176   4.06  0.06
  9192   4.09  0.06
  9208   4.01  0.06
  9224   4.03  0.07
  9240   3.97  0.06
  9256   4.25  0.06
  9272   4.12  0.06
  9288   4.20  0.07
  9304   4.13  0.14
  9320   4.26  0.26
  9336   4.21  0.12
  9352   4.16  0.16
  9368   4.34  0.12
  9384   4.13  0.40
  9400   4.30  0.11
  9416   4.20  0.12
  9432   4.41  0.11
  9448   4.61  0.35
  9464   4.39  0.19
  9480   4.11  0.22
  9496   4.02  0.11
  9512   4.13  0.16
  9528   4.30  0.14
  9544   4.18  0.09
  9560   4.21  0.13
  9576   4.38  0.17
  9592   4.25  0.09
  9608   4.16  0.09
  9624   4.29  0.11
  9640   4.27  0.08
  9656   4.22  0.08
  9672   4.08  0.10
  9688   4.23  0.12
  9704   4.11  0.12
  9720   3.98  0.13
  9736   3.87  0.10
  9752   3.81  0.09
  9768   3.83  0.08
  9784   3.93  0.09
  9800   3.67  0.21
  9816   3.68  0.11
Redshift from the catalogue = 0.280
